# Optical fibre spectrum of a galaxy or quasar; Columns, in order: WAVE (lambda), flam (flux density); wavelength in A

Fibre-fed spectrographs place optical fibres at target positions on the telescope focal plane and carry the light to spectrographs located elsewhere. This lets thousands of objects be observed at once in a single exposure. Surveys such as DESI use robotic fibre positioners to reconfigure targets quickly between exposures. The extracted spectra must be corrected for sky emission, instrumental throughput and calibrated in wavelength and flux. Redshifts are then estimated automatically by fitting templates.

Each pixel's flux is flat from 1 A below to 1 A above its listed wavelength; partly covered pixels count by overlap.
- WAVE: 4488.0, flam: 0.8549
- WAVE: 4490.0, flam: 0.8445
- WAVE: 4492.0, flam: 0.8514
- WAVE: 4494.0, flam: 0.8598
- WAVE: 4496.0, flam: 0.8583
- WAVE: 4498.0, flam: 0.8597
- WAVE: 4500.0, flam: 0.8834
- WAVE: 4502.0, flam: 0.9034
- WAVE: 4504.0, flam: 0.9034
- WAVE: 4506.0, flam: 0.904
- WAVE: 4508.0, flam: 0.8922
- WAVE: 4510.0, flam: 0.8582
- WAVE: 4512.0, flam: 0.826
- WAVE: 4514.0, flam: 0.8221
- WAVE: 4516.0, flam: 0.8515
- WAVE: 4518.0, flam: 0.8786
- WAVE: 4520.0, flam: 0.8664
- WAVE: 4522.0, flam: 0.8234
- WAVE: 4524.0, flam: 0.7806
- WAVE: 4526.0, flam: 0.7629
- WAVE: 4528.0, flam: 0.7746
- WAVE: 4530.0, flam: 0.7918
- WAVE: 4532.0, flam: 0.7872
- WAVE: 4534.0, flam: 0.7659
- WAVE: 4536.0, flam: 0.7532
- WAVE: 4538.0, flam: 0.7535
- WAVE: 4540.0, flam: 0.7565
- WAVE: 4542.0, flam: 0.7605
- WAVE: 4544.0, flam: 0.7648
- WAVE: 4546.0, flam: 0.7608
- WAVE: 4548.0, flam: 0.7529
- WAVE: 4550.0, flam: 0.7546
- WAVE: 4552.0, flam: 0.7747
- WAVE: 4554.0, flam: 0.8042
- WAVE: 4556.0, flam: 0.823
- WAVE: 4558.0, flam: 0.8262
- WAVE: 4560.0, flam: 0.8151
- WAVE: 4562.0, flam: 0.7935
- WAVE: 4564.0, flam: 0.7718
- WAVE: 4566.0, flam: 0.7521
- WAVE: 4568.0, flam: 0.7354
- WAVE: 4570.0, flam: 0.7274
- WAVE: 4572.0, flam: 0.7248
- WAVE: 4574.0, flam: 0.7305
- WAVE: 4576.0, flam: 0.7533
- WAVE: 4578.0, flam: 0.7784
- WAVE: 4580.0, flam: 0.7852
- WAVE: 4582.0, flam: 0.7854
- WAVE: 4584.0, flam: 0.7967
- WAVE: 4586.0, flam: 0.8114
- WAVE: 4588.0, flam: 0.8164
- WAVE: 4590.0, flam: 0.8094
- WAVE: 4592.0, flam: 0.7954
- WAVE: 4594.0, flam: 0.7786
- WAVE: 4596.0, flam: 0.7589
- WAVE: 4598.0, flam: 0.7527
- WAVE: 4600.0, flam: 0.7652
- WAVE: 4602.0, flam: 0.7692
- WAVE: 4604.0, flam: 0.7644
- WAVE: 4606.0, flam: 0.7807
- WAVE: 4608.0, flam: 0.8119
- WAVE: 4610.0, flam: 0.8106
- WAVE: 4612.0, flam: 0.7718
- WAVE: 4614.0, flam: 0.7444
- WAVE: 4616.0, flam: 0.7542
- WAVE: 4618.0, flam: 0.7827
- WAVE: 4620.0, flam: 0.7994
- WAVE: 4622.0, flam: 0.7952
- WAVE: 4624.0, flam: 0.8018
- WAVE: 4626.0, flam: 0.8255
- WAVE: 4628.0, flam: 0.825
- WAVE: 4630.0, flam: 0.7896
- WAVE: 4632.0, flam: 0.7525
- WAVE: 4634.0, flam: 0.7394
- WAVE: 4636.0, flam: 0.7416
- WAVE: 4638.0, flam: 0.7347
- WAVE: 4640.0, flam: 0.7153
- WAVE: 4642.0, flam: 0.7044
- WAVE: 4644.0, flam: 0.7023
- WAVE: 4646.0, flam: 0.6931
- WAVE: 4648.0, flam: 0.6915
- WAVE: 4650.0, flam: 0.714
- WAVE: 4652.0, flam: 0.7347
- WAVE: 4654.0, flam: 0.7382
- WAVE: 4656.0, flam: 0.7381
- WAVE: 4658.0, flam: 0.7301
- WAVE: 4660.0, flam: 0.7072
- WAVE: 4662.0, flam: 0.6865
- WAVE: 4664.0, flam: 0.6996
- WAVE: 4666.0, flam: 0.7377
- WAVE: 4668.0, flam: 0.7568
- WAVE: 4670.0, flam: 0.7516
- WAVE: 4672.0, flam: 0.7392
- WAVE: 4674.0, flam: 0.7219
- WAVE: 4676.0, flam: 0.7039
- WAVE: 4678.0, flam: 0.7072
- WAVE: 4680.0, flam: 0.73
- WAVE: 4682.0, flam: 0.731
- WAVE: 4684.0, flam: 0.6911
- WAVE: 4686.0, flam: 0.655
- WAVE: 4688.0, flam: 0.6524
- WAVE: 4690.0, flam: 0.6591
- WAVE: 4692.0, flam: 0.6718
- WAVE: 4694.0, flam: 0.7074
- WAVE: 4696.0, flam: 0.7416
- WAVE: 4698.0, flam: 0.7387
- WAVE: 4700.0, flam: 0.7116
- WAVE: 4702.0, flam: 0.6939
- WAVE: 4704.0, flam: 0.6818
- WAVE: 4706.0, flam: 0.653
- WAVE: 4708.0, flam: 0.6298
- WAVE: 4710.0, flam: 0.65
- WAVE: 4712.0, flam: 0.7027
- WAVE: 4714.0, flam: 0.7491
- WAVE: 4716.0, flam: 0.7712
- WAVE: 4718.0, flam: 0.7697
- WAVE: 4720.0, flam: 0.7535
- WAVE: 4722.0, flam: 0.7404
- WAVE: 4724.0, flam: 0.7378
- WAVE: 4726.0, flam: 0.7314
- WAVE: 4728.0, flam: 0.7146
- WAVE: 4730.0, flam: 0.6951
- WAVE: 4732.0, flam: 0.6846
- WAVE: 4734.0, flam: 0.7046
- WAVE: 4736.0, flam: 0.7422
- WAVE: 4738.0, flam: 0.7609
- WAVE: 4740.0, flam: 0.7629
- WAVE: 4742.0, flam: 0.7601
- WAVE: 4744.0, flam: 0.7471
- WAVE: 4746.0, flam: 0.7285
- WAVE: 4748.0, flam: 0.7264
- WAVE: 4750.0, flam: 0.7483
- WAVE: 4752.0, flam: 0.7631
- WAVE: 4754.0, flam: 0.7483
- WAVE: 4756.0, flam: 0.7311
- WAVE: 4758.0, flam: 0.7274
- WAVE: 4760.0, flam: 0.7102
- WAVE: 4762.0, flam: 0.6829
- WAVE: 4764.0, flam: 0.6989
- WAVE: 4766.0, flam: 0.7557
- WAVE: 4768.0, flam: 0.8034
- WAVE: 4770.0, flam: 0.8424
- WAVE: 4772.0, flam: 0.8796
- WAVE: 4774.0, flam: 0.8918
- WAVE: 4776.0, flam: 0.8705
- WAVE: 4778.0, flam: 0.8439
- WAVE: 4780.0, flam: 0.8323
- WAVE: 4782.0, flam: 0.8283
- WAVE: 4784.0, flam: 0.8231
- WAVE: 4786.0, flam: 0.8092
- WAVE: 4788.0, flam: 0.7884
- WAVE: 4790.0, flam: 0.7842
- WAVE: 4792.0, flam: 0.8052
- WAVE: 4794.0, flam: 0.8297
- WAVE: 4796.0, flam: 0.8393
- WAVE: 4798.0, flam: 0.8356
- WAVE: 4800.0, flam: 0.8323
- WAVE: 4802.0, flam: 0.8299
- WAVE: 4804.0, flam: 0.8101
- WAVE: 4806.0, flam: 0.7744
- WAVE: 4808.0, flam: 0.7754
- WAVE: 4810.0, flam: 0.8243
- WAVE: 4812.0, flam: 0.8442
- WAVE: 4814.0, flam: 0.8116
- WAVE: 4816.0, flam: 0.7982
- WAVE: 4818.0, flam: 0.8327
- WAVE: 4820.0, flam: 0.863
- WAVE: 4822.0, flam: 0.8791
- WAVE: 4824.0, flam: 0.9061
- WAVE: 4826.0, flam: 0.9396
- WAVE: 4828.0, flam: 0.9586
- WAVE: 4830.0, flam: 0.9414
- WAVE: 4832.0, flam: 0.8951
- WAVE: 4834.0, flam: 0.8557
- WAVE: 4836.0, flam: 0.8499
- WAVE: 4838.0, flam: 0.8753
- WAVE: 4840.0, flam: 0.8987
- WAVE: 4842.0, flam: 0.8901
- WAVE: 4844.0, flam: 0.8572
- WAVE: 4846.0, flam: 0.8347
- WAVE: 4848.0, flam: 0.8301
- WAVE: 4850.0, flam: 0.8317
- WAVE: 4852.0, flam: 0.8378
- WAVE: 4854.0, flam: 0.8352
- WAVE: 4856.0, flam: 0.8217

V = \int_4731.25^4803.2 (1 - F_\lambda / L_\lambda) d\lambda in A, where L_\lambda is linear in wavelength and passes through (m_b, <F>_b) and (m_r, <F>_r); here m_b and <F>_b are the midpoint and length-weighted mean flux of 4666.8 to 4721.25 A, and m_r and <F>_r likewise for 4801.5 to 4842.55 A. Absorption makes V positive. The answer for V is 1.2 A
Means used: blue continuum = 0.709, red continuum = 0.86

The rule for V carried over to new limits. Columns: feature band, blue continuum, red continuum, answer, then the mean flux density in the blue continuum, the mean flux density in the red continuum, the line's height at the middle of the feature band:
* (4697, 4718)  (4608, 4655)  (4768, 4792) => 2.5 A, 0.756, 0.833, 0.796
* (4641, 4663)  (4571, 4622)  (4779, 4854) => 2.3 A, 0.778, 0.845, 0.794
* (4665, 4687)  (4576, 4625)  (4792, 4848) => 2.4 A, 0.784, 0.854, 0.808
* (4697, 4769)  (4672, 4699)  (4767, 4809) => 3.2 A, 0.702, 0.825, 0.759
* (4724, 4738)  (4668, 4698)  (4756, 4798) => 0.7 A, 0.707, 0.801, 0.755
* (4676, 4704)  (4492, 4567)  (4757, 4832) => 4.2 A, 0.813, 0.825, 0.821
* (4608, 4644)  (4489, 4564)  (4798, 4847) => 2.6 A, 0.817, 0.857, 0.83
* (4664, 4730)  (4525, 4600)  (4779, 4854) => 8.1 A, 0.774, 0.845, 0.811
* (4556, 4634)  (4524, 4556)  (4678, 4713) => -4.1 A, 0.77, 0.689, 0.741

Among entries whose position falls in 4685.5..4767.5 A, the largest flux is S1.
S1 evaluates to 0.7712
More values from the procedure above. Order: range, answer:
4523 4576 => 0.8262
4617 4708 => 0.8255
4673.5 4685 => 0.731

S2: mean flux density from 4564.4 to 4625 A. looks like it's 0.775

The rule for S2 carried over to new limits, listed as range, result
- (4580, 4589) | 0.801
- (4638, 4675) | 0.721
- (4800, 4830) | 0.849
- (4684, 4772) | 0.723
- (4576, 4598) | 0.788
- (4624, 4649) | 0.745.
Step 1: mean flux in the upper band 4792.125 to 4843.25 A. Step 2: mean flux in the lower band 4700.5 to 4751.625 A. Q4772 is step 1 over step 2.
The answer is 1.2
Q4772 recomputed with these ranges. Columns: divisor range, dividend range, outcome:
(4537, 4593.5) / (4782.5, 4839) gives 1.09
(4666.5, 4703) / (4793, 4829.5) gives 1.19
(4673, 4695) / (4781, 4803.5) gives 1.18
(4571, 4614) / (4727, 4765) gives 0.94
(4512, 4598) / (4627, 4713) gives 0.91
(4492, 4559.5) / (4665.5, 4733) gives 0.87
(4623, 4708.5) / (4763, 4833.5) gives 1.16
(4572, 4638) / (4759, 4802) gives 1.04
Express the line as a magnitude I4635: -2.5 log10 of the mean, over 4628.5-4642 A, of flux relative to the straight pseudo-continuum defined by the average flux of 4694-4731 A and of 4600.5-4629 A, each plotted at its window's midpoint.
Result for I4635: 0.04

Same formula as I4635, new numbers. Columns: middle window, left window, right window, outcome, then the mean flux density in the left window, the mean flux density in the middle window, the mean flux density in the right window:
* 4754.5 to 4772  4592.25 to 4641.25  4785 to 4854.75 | 0.10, 0.774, 0.752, 0.846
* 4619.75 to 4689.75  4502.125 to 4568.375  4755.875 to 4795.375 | 0.10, 0.803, 0.731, 0.799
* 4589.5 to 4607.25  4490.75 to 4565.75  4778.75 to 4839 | 0.06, 0.815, 0.774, 0.842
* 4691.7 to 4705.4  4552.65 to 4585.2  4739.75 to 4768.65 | 0.06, 0.775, 0.707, 0.738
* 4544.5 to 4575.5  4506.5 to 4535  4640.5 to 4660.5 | 0.03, 0.822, 0.769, 0.716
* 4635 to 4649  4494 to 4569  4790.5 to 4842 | 0.16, 0.81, 0.712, 0.852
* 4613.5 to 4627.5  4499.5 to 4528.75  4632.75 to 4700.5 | -0.05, 0.849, 0.789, 0.714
